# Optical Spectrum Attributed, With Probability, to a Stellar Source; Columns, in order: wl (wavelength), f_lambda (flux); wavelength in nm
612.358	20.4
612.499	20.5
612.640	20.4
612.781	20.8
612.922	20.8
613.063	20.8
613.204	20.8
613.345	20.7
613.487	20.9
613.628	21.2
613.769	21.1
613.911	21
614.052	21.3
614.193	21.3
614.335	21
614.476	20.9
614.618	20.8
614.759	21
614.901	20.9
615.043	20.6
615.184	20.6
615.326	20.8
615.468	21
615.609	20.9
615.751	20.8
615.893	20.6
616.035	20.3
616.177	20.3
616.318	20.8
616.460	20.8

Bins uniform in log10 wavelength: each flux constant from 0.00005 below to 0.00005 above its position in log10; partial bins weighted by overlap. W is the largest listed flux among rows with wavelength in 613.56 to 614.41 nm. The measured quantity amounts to 21.3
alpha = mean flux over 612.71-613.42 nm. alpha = 20.8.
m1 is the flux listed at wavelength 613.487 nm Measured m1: 20.9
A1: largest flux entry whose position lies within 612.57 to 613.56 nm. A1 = 20.9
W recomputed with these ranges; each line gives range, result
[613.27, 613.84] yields 21.2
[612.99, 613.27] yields 20.8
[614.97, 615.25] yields 20.6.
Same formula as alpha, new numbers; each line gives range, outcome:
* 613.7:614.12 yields 21.1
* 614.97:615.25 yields 20.6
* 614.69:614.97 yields 20.9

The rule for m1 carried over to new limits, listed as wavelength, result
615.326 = 20.8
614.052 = 21.3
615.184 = 20.6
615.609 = 20.9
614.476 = 20.9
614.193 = 21.3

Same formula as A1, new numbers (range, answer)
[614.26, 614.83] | 21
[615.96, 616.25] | 20.3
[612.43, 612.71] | 20.5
